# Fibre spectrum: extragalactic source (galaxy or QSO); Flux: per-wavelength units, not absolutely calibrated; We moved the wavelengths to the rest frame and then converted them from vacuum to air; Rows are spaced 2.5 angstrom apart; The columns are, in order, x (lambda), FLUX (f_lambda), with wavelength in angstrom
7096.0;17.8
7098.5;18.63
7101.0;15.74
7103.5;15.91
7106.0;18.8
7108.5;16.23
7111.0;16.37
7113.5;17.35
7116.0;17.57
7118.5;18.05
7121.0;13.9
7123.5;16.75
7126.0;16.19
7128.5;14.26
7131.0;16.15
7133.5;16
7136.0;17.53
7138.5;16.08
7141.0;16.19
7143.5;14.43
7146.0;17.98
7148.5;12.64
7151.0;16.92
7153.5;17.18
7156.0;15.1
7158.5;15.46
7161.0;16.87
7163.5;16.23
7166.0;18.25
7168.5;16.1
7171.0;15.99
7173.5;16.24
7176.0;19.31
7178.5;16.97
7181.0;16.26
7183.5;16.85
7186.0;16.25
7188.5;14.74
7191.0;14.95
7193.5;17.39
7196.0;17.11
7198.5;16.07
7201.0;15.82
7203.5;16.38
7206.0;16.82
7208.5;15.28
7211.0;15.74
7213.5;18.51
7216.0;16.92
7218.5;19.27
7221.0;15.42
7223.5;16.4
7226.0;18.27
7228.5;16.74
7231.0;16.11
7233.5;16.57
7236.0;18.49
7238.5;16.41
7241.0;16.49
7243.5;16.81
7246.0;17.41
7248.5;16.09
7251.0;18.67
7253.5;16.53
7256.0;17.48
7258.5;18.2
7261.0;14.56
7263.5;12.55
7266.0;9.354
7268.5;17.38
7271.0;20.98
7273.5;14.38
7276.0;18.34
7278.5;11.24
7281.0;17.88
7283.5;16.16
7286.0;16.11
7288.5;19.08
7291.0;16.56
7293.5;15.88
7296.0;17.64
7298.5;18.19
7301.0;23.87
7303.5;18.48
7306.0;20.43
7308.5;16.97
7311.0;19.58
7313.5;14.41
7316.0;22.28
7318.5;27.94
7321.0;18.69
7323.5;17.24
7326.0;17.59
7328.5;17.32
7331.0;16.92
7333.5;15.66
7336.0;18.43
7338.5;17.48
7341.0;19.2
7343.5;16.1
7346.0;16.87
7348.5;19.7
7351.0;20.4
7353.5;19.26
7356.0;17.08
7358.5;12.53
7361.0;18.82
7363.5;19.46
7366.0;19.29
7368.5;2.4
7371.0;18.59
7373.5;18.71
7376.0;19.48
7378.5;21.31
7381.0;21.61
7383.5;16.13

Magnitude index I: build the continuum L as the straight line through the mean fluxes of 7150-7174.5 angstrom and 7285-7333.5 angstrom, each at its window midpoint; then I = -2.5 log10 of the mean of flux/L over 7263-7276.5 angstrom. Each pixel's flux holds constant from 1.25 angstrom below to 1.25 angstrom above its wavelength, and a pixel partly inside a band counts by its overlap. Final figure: 0.16 mag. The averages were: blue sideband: 16.4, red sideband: 18.6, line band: 15.5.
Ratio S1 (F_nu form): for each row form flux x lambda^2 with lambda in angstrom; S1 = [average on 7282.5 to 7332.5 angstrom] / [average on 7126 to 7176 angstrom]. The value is 1.20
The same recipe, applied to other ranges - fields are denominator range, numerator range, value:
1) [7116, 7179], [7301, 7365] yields 1.19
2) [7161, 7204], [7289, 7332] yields 1.18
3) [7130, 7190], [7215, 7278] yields 1.04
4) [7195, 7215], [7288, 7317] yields 1.16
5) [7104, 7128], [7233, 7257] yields 1.06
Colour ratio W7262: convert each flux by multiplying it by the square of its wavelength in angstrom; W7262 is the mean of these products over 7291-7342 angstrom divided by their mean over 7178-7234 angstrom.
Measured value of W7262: 1.16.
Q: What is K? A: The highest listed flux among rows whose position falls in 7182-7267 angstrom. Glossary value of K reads 19.27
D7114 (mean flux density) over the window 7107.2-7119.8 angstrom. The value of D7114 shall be 17.1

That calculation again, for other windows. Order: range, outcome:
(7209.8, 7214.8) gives 17.1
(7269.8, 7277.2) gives 17.9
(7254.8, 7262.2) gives 16.8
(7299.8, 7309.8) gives 19.9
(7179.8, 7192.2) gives 15.8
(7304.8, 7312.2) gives 19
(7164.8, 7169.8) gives 17.2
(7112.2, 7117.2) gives 17.4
